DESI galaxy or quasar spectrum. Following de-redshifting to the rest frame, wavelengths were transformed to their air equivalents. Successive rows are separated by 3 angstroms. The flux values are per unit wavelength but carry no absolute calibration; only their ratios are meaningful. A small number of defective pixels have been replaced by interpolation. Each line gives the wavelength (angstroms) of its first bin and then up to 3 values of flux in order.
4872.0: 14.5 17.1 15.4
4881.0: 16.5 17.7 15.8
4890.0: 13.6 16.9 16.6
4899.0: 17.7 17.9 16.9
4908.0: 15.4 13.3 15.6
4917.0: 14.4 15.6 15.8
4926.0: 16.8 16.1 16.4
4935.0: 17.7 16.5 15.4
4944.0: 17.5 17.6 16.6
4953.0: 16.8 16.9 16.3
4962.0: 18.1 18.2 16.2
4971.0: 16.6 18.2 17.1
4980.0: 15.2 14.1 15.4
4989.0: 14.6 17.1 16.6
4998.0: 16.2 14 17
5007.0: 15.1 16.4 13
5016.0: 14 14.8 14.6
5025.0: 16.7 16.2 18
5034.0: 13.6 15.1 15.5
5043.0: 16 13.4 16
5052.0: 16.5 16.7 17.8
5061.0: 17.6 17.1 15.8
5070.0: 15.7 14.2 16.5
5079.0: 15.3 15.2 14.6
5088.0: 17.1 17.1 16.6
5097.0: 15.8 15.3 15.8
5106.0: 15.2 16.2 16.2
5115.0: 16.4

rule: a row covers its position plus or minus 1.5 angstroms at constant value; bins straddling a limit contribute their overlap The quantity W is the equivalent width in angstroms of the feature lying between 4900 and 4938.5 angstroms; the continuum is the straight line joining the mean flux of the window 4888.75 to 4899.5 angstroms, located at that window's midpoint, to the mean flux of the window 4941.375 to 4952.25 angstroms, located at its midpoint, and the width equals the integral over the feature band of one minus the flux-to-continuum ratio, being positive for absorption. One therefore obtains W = 1.2 angstroms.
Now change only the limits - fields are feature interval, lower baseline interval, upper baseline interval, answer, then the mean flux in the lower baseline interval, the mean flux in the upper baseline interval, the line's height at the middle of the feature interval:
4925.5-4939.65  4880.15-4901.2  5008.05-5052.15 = -0.51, 16.4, 15.3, 16.1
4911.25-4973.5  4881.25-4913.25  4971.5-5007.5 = -1.80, 16.2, 15.9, 16.1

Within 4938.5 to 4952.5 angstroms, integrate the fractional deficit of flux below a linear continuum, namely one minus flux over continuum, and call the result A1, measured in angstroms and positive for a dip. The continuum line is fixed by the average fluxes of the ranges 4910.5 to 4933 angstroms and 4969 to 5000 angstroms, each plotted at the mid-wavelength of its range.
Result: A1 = -0.88 angstroms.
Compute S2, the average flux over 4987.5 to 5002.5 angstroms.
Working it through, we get 15.7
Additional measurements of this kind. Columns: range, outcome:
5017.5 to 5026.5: 15.4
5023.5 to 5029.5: 16.4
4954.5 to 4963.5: 17.1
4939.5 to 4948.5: 16.8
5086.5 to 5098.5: 16.7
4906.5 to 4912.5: 14.4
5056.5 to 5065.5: 17.5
